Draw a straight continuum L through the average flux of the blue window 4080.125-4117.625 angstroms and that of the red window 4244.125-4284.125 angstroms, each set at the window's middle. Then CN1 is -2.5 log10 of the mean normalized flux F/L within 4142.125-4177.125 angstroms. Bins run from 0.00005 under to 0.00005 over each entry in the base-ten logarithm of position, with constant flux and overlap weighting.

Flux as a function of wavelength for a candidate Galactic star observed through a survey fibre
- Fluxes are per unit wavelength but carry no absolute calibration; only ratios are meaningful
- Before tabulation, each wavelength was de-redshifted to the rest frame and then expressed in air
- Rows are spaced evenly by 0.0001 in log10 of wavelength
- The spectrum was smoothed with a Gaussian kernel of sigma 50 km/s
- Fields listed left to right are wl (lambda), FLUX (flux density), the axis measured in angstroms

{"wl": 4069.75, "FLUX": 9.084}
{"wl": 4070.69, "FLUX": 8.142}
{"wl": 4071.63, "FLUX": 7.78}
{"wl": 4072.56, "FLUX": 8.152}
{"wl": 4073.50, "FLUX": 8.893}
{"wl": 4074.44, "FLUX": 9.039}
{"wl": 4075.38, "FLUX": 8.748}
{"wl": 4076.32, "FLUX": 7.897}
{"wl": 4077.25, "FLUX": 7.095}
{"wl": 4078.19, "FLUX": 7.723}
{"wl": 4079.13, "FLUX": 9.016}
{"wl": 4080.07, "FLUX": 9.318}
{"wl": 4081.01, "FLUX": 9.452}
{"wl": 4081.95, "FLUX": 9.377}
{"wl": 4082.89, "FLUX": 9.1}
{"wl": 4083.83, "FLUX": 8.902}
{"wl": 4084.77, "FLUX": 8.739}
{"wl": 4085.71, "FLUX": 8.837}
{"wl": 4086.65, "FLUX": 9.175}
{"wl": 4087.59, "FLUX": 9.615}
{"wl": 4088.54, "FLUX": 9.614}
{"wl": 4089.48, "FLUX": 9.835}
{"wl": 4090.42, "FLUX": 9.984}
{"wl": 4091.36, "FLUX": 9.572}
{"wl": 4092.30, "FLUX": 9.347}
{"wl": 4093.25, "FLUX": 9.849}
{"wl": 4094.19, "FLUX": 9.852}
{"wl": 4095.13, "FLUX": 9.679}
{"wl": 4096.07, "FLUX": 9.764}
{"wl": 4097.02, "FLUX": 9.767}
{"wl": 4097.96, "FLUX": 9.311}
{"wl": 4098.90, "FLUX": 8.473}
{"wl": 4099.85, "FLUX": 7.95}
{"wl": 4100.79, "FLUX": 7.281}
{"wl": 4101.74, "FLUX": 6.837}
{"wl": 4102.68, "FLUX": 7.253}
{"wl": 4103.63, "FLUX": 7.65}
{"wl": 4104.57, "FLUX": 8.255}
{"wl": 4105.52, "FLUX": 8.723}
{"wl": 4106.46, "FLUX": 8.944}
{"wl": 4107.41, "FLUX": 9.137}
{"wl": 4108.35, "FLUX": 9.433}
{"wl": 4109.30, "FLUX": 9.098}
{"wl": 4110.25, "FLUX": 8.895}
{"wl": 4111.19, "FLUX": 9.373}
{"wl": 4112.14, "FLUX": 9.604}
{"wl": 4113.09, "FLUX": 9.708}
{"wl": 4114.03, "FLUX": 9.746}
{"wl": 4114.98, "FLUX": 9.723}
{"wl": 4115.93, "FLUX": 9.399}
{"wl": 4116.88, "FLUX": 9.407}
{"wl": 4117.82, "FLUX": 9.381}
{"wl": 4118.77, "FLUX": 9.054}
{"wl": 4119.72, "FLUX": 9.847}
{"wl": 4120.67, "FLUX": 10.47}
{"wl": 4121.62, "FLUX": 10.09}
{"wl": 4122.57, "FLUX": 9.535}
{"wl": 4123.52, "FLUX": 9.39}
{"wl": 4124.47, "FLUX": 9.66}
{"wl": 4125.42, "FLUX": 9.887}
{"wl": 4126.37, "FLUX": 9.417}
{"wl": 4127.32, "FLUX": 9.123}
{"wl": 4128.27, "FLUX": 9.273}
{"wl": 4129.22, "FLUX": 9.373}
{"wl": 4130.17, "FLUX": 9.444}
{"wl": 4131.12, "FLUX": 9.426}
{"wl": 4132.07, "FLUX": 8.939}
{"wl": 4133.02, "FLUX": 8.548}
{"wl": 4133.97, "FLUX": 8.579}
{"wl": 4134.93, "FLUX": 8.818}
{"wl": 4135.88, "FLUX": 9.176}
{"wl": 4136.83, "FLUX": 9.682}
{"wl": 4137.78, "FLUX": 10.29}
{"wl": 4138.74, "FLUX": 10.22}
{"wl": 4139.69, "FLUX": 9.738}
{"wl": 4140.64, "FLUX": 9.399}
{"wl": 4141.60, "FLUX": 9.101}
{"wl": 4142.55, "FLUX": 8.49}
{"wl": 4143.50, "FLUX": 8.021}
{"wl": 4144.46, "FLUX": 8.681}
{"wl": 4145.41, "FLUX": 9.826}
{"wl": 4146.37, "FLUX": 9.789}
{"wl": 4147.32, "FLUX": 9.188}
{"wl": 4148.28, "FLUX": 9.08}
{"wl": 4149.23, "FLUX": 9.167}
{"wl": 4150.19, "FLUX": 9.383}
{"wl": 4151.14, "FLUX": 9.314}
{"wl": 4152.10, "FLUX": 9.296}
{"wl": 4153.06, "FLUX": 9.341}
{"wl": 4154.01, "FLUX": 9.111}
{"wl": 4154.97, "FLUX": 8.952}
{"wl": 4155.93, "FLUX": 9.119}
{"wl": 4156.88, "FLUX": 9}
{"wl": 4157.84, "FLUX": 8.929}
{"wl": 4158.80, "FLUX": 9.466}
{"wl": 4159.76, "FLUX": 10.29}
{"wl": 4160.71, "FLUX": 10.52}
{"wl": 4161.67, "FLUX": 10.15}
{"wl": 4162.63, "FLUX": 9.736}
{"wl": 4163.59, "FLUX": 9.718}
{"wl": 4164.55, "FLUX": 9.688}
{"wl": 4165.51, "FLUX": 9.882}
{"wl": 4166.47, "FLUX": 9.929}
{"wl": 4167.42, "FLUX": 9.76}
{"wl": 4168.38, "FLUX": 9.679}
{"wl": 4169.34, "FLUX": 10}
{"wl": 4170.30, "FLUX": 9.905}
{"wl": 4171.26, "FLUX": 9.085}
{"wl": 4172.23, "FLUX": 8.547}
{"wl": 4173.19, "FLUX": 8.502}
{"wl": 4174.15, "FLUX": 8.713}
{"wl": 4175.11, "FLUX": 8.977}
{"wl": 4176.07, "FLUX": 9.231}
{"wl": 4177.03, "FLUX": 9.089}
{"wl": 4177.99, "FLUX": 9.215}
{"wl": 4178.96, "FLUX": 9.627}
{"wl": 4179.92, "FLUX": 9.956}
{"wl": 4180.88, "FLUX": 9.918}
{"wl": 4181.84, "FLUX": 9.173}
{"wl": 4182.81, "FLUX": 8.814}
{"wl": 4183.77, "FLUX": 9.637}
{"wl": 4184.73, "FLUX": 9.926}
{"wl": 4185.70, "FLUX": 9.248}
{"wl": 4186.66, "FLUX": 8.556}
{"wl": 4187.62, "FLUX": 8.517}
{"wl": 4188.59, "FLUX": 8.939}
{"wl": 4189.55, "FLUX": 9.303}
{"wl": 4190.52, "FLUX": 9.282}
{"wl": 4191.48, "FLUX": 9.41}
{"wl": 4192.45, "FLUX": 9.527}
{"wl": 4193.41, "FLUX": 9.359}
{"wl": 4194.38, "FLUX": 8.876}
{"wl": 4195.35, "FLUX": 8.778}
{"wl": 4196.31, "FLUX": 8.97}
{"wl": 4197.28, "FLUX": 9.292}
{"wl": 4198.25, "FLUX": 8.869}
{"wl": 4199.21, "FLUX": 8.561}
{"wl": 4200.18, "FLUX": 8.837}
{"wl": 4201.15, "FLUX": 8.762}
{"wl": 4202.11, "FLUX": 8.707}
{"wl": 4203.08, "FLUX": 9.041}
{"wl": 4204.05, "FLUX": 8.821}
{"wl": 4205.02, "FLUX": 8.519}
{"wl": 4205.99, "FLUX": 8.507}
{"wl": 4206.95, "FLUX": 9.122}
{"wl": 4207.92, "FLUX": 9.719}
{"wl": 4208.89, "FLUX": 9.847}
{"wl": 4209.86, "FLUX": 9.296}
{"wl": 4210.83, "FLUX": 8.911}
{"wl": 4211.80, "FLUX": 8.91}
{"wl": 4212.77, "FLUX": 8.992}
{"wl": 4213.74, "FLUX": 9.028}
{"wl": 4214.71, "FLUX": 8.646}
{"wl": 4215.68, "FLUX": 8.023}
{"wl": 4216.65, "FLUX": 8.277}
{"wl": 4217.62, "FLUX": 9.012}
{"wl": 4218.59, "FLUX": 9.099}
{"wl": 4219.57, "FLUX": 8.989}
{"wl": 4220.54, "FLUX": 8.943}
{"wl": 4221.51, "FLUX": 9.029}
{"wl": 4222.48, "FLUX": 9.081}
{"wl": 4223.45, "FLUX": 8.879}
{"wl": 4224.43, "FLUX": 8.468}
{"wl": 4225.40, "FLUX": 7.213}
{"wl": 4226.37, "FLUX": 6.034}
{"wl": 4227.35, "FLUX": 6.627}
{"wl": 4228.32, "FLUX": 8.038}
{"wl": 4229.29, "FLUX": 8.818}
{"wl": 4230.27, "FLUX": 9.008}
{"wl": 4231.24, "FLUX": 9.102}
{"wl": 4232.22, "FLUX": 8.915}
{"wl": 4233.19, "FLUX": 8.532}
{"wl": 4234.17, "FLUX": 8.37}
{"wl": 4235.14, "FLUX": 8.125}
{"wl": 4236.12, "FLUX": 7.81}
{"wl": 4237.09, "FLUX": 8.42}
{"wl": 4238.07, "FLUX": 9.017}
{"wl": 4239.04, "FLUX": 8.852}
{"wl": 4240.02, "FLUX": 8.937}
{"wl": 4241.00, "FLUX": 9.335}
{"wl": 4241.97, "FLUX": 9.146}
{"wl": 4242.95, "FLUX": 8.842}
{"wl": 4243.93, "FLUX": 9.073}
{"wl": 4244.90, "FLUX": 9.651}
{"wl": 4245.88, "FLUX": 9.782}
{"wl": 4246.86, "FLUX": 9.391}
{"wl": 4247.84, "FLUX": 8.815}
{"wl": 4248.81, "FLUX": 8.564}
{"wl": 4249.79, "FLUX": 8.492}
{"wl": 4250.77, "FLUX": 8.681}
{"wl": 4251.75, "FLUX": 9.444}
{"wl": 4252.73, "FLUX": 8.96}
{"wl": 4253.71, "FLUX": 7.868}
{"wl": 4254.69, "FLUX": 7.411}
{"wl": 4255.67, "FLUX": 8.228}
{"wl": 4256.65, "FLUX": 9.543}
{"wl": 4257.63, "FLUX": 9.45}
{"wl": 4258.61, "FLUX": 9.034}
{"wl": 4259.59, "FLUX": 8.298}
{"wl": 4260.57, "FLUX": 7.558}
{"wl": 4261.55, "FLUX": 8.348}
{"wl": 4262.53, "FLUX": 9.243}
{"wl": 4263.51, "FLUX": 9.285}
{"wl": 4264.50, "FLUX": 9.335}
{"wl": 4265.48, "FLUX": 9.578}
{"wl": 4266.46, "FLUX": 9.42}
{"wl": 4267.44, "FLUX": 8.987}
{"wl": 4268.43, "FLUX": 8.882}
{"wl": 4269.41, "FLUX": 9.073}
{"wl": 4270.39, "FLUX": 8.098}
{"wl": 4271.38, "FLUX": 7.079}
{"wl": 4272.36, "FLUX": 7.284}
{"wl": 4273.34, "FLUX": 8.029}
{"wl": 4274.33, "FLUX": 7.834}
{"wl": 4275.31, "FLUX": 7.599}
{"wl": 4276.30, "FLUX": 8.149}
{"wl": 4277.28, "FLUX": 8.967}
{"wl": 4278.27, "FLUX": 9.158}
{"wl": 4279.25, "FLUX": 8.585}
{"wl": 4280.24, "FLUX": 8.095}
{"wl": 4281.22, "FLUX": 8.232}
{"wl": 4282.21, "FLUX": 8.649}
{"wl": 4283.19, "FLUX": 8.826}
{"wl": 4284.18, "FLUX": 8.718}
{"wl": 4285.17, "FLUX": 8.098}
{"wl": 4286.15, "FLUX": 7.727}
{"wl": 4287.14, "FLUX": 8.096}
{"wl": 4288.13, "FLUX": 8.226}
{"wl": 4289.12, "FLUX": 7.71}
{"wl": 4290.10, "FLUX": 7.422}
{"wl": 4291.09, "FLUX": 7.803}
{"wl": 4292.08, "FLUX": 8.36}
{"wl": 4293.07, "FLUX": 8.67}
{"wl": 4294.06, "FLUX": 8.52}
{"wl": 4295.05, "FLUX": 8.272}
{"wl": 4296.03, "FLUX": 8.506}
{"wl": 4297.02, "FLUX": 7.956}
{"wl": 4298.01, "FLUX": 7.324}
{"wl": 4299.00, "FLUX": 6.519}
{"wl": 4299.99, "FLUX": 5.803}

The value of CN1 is -0.05 mag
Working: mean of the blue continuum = 9.1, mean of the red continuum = 8.65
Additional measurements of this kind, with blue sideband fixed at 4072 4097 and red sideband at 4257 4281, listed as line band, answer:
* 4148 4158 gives -0.03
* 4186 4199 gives -0.03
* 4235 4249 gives -0.04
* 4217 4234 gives 0.03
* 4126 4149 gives -0.03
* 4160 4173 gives -0.10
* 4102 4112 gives 0.05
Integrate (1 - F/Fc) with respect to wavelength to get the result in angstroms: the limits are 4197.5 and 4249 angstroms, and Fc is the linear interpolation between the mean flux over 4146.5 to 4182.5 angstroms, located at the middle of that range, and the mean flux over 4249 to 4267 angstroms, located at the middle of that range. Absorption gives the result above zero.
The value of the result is 1.6 angstroms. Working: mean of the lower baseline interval 9.42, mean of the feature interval 8.75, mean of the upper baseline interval 8.78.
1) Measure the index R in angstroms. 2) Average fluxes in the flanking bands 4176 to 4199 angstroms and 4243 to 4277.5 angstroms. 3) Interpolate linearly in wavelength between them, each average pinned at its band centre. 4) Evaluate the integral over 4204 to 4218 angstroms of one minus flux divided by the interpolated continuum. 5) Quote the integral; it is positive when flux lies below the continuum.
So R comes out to 0.2 angstroms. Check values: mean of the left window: 9.22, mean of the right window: 8.67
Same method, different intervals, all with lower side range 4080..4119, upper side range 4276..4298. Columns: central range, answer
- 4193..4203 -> -0.3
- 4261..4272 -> -0.6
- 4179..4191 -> -0.8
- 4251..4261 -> -0.2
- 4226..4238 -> 0.5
